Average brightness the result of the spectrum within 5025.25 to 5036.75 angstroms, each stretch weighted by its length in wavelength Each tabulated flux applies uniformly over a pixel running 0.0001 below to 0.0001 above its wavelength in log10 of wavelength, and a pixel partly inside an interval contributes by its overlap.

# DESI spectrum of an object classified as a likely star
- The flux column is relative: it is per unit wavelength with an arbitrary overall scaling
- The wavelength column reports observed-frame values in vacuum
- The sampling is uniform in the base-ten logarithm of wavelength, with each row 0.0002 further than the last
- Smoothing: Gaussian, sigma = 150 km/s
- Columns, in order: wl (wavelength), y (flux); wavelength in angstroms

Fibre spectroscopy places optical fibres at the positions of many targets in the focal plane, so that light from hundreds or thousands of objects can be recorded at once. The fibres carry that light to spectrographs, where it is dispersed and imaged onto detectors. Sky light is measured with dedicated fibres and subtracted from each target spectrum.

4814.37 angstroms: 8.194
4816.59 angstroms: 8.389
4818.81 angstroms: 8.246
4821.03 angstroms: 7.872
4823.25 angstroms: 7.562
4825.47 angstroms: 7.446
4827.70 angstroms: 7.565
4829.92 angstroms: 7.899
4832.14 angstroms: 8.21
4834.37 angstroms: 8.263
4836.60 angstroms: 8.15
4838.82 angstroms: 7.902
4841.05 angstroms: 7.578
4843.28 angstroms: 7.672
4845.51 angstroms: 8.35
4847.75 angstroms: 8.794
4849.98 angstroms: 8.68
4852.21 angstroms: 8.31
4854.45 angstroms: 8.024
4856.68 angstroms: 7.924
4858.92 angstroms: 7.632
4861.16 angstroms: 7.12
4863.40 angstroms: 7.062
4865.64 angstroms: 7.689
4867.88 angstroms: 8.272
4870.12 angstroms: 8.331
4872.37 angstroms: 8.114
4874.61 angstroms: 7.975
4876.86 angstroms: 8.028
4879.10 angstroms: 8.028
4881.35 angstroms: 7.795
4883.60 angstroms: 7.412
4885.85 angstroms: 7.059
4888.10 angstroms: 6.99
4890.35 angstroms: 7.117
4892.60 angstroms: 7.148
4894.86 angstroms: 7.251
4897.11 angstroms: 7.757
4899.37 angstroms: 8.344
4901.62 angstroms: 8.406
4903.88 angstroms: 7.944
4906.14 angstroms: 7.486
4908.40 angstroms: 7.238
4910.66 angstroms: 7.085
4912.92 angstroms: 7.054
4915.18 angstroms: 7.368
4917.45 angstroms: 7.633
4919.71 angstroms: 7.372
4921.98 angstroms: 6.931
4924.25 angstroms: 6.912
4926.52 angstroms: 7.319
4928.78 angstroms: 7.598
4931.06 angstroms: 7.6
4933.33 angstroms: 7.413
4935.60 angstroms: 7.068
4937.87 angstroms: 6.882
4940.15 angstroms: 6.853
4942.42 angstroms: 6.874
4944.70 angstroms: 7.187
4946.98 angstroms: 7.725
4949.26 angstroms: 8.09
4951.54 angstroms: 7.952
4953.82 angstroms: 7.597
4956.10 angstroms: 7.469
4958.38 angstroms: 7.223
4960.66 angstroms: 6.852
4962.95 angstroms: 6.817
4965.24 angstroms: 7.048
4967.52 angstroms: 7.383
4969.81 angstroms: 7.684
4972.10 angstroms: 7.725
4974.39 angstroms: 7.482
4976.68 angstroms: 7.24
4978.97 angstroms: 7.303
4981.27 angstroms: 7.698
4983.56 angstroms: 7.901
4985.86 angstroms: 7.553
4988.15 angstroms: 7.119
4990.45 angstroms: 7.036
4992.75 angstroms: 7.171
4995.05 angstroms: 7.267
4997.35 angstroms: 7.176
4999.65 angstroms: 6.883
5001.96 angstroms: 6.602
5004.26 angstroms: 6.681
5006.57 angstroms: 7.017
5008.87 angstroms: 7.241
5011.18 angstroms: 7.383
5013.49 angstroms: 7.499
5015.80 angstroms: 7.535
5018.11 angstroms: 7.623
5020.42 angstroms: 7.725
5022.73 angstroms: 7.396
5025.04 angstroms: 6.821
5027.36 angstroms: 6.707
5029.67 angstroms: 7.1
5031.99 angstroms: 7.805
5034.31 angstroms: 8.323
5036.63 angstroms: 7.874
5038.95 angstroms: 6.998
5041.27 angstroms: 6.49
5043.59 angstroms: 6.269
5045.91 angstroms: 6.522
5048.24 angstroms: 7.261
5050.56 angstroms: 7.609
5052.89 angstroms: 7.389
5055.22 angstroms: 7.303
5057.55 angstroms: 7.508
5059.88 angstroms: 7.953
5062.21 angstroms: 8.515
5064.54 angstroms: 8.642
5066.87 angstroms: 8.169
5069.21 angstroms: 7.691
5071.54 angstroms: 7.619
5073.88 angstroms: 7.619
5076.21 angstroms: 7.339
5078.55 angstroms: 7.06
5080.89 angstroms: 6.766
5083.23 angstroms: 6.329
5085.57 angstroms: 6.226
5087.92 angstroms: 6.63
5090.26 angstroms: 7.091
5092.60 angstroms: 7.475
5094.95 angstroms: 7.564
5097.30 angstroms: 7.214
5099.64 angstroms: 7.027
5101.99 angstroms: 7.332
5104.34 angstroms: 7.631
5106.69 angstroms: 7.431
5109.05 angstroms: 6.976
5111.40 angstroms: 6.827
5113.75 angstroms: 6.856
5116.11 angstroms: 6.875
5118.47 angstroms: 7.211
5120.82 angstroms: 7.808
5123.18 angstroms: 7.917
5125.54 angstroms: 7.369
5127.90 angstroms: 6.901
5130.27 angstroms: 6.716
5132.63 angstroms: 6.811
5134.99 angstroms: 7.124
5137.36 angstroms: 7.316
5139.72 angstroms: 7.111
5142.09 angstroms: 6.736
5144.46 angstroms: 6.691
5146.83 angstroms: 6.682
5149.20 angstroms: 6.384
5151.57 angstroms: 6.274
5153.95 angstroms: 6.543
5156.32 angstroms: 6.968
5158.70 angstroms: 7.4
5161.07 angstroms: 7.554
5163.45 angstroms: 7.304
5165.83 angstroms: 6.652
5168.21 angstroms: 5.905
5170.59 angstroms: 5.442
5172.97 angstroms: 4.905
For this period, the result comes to 7.47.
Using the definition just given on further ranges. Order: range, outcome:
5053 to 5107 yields 7.4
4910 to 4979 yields 7.32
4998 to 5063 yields 7.28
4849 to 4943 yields 7.55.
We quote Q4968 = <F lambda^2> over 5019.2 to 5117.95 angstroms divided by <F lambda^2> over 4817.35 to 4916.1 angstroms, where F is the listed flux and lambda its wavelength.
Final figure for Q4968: 1.0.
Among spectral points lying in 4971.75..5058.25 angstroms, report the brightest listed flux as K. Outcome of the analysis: 8.323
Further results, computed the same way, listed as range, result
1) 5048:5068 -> 8.642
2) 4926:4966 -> 8.09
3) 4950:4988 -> 7.952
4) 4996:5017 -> 7.535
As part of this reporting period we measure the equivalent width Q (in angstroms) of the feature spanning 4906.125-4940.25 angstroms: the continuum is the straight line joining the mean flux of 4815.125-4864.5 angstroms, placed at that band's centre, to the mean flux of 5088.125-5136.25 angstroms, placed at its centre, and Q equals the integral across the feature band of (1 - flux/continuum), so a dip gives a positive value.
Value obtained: 2.1 angstroms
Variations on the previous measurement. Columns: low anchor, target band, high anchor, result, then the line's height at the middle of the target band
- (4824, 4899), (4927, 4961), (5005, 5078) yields 1.2 angstroms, 7.64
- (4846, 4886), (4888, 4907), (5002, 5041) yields 0.4 angstroms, 7.8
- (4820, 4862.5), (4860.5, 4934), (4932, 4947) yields -0.8 angstroms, 7.47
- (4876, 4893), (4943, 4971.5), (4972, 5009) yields -0.5 angstroms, 7.3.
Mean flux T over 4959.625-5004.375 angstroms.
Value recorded 7.24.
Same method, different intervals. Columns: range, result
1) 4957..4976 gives 7.28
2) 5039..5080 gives 7.45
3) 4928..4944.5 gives 7.17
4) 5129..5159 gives 6.81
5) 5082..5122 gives 7.09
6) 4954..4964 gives 7.14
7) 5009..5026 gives 7.42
